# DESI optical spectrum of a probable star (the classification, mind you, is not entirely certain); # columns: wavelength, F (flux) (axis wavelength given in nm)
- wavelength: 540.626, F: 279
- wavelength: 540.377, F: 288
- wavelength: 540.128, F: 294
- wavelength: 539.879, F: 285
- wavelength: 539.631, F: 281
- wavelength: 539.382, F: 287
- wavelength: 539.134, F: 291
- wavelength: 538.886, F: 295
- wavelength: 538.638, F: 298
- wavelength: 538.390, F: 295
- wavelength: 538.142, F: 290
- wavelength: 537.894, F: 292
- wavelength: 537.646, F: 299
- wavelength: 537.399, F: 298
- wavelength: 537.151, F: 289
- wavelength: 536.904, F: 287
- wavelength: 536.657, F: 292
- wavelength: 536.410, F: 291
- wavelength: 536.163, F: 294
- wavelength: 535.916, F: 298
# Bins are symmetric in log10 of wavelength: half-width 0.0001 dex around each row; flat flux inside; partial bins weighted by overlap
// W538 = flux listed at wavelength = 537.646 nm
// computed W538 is 299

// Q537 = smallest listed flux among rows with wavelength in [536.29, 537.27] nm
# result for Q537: 287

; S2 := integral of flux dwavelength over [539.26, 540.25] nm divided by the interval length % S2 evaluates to 287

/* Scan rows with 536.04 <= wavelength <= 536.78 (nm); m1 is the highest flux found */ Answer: 294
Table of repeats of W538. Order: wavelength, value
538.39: 295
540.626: 279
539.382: 287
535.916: 298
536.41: 291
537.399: 298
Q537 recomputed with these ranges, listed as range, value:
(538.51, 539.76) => 281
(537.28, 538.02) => 292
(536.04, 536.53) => 291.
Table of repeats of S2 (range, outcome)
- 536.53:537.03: 290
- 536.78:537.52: 291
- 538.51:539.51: 293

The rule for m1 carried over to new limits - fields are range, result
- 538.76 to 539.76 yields 295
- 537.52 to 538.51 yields 299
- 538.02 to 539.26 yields 298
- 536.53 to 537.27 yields 292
